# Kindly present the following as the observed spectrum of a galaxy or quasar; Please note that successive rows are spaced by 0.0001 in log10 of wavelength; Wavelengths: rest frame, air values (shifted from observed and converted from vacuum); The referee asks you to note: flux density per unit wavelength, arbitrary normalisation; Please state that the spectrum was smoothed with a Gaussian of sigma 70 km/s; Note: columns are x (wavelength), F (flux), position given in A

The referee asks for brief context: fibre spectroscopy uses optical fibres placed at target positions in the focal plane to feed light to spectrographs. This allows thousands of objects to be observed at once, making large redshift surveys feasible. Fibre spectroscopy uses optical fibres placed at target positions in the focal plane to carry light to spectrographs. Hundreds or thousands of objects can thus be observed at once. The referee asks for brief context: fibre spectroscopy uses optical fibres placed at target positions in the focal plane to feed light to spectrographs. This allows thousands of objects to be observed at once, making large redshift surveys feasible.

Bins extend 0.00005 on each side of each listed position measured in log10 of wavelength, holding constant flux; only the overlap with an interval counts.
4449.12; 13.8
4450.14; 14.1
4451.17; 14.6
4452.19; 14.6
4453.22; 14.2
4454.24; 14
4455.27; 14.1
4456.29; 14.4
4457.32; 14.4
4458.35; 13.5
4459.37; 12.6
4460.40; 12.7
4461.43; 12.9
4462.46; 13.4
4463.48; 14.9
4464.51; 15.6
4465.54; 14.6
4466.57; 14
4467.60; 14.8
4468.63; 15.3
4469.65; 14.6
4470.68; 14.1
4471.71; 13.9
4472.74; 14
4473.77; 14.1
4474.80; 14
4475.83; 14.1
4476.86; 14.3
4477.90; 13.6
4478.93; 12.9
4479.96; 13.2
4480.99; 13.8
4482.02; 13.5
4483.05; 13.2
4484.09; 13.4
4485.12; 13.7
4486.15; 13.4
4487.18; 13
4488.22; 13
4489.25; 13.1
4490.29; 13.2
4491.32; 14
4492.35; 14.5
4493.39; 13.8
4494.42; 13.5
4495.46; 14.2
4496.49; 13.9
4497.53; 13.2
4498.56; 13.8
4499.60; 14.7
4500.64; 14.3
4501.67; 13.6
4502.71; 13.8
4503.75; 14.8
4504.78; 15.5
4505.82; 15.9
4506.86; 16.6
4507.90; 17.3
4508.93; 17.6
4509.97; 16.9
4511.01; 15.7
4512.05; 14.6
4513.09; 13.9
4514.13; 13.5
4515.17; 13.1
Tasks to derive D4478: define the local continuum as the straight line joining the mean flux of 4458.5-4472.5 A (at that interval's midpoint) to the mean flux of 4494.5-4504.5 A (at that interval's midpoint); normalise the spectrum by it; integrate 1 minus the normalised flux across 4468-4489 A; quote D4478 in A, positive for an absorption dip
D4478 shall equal 0.5 A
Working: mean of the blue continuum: 14.1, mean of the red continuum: 14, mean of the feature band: 13.8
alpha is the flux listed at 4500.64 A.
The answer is 14.3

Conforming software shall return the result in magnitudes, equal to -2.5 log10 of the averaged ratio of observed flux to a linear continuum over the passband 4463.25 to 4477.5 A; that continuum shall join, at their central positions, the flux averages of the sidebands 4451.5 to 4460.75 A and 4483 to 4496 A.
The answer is -0.05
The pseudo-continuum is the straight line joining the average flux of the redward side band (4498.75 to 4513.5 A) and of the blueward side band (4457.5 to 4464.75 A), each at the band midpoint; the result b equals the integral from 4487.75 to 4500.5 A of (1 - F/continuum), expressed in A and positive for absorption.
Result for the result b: 1.0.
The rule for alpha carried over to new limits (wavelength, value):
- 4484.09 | 13.4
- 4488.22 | 13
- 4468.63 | 15.3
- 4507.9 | 17.3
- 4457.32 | 14.4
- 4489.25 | 13.1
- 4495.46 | 14.2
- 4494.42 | 13.5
